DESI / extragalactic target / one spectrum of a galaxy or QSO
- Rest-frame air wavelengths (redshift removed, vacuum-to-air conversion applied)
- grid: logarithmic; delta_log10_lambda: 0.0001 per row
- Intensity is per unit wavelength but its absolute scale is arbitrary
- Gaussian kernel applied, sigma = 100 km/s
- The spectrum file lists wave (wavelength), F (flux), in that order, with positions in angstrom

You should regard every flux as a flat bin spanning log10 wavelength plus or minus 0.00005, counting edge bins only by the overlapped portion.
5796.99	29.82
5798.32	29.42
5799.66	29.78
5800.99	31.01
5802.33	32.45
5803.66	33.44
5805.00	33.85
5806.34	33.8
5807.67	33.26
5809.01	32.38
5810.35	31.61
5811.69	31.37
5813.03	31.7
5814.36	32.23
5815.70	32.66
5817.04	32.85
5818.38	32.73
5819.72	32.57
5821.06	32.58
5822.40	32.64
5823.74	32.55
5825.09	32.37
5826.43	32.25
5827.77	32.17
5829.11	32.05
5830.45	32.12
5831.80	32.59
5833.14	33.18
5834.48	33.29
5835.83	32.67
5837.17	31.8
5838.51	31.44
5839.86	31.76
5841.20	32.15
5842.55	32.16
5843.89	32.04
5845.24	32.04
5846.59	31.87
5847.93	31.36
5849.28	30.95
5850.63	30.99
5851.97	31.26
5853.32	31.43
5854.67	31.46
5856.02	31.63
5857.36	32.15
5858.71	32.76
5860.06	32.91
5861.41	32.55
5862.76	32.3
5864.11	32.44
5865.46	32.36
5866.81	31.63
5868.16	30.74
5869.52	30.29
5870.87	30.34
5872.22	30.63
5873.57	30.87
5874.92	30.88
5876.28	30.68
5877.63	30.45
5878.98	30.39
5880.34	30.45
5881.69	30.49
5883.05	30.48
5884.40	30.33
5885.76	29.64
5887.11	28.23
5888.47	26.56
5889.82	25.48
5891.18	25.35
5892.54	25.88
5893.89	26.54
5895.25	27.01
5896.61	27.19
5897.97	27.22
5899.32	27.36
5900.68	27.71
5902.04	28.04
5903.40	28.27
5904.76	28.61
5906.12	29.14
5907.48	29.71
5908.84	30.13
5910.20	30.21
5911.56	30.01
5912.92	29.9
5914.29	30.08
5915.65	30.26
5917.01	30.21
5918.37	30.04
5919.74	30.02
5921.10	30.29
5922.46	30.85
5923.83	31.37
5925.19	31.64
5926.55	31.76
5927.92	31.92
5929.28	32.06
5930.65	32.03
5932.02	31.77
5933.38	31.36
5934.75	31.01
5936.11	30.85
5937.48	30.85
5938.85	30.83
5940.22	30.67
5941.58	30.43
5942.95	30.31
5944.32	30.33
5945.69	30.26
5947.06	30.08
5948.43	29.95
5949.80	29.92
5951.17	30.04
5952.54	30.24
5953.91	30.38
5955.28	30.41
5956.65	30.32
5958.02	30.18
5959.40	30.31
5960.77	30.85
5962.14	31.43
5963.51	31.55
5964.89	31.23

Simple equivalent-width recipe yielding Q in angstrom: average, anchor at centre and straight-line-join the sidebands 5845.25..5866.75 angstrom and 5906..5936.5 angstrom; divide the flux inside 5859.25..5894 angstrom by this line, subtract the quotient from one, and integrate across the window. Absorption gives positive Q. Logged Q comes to 1.7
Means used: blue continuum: 31.9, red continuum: 30.8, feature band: 30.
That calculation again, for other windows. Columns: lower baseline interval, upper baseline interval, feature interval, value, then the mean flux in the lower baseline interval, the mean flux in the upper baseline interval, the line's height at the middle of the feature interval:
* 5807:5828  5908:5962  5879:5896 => 1.7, 32.4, 30.6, 31.3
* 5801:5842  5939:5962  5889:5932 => 2.4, 32.5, 30.3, 31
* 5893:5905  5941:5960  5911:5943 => -2.1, 27.5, 30.2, 29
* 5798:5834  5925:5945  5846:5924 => 4.2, 32.3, 31.2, 31.7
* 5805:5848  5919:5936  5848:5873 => 0.3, 32.4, 31.3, 32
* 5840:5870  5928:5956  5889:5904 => 2.1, 31.8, 30.7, 31.3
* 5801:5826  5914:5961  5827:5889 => 1.0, 32.6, 30.7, 31.9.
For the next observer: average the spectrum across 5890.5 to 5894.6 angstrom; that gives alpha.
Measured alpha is 25.9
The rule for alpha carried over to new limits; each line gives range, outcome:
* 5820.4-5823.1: 32.6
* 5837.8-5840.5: 31.6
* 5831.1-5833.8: 32.8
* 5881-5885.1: 30.4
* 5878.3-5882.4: 30.4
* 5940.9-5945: 30.4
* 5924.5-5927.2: 31.8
